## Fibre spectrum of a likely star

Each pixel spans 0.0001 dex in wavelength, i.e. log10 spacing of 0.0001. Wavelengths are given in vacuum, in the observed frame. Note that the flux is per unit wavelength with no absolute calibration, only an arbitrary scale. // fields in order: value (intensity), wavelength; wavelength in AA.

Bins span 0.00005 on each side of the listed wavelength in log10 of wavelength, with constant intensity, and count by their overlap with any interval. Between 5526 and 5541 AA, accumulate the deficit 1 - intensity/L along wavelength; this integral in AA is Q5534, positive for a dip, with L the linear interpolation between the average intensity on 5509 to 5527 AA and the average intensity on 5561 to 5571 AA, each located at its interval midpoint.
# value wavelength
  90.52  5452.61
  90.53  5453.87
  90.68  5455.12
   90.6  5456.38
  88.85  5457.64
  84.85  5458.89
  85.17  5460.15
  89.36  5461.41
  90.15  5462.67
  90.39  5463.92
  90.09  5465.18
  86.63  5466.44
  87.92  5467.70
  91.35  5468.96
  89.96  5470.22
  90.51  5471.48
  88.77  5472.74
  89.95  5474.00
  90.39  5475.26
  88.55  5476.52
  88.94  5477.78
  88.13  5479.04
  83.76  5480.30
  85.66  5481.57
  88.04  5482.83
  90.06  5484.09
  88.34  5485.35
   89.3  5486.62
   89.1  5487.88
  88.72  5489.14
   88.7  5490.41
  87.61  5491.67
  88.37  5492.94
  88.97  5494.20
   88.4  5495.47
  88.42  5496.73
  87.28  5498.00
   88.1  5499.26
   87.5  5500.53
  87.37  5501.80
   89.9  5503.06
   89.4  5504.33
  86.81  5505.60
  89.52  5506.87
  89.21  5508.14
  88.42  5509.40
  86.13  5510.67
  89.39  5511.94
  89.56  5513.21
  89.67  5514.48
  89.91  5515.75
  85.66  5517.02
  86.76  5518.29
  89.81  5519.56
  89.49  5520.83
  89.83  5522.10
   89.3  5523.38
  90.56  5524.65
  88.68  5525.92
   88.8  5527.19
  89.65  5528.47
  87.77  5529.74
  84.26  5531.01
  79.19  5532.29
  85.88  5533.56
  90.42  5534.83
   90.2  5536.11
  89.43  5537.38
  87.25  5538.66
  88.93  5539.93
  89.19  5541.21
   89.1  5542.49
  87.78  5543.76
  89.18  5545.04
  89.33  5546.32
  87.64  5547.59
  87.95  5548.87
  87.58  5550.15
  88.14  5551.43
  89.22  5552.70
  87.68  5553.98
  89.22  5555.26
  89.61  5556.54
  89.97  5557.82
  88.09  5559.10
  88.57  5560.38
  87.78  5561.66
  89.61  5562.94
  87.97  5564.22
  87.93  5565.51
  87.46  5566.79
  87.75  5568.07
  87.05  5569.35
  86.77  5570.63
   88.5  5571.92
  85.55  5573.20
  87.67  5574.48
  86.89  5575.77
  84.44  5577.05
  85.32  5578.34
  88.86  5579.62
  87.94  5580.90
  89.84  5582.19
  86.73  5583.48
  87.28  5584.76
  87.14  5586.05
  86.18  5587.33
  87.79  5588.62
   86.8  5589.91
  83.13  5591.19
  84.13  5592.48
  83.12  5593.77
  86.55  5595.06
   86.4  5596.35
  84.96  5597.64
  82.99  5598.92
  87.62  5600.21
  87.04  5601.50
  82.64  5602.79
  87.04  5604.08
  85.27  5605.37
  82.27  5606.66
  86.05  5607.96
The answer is 0.2 AA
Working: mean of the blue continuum 88.8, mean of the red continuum 87.8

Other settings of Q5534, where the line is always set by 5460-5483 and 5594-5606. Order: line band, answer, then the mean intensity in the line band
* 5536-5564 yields -0.6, 88.7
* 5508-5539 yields -0.3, 88.2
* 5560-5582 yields -0.3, 87.4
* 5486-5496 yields 0.0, 88.7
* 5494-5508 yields -0.1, 88.3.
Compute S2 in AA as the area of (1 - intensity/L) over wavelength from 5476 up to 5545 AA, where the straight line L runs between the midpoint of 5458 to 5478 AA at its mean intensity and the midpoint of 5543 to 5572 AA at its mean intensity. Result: 0.3 AA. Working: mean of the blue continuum 89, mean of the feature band 88.3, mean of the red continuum 88.3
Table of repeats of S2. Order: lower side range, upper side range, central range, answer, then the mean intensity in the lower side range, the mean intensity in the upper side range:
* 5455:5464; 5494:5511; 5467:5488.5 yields -0.1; 88.5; 88.3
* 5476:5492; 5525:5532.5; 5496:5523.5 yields -0.3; 88.1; 86.9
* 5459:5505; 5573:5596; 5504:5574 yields -0.7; 88.5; 86.4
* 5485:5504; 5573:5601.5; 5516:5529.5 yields -0.2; 88.4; 86.3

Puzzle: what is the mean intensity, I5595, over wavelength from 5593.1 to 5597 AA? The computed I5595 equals 85.2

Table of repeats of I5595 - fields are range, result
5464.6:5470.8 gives 89.1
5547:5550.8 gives 87.6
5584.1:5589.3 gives 87.1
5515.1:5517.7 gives 87.8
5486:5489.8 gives 89.1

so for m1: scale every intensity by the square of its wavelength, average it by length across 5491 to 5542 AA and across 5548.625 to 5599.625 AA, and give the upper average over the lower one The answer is 1.0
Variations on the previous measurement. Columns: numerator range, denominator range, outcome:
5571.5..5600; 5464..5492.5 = 1.01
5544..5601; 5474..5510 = 1.02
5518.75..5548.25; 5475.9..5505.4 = 1.02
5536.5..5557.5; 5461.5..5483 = 1.03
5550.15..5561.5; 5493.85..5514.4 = 1.02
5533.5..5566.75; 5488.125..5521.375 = 1.02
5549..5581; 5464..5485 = 1.02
